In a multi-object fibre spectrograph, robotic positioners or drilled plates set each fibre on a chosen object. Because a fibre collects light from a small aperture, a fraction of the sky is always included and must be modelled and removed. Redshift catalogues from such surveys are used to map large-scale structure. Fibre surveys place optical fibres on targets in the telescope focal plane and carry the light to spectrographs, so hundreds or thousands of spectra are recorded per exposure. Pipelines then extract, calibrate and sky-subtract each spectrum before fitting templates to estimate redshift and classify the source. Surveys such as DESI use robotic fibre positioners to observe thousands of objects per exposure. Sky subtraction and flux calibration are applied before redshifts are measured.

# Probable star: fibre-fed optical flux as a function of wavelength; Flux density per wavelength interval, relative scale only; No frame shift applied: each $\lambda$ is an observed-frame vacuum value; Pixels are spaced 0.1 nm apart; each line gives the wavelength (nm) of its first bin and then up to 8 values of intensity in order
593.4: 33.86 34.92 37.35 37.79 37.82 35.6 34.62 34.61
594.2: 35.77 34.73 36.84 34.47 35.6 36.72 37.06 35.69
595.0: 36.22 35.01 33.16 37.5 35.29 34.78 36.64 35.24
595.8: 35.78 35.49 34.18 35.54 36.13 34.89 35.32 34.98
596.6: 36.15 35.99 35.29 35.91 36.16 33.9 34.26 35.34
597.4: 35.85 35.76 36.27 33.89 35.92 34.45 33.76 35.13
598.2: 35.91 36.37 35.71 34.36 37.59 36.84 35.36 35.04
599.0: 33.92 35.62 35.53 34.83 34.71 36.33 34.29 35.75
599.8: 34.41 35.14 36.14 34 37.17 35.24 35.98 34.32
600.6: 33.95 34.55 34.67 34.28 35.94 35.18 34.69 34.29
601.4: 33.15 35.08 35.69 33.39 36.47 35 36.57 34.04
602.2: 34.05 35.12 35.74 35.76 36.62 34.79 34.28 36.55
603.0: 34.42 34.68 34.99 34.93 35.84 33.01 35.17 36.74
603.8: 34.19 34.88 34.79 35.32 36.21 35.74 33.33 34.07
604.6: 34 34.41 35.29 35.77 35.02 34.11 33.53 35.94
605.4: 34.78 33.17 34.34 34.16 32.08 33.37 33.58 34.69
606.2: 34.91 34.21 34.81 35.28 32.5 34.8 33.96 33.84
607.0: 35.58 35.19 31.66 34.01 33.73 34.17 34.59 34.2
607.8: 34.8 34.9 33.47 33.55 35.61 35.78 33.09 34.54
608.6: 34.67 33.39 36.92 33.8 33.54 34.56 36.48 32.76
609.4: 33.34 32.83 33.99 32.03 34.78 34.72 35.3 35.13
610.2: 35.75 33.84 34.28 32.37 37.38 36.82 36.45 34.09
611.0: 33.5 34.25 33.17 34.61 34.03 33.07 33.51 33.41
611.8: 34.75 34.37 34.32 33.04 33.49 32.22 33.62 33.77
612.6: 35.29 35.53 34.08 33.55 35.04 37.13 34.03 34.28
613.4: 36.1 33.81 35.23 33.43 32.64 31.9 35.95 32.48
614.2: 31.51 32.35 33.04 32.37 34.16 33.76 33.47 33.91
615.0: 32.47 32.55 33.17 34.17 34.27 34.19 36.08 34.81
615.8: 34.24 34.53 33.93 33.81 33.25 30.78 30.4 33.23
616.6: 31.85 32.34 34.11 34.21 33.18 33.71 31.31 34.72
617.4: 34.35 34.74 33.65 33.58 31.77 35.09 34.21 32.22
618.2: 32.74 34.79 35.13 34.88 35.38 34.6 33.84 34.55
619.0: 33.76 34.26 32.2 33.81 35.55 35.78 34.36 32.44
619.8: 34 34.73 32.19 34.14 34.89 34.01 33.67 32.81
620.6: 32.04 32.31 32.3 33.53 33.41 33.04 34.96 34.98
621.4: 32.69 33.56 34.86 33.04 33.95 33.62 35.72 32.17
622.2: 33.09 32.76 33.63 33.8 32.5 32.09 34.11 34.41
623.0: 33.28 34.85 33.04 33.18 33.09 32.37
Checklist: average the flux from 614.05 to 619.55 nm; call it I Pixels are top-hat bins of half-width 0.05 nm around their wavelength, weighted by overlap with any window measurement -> 33.6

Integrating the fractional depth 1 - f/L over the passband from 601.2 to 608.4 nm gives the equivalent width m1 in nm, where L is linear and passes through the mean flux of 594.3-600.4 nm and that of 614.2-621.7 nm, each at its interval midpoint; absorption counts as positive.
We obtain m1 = 0.04 nm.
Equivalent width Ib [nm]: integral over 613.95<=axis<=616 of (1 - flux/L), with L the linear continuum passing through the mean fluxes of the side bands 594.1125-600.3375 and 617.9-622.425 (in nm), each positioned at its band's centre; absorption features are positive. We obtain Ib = 0.03 nm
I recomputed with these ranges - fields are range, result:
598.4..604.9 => 35.1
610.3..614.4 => 34.1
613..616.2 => 33.9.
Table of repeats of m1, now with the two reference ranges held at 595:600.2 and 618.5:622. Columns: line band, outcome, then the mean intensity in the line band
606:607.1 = 0.01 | 34.5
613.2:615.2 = 0.05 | 33.5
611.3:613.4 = 0.01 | 34.2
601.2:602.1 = 0.01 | 34.9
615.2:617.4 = 0.04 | 33.5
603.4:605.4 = 0.00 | 34.8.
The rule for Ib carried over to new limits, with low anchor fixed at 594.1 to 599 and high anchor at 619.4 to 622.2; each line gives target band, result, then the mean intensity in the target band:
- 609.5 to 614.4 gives 0.028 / 34.1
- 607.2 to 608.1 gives 0.016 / 34.1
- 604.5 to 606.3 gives 0.028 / 34.3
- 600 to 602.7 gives 0.006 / 35.1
